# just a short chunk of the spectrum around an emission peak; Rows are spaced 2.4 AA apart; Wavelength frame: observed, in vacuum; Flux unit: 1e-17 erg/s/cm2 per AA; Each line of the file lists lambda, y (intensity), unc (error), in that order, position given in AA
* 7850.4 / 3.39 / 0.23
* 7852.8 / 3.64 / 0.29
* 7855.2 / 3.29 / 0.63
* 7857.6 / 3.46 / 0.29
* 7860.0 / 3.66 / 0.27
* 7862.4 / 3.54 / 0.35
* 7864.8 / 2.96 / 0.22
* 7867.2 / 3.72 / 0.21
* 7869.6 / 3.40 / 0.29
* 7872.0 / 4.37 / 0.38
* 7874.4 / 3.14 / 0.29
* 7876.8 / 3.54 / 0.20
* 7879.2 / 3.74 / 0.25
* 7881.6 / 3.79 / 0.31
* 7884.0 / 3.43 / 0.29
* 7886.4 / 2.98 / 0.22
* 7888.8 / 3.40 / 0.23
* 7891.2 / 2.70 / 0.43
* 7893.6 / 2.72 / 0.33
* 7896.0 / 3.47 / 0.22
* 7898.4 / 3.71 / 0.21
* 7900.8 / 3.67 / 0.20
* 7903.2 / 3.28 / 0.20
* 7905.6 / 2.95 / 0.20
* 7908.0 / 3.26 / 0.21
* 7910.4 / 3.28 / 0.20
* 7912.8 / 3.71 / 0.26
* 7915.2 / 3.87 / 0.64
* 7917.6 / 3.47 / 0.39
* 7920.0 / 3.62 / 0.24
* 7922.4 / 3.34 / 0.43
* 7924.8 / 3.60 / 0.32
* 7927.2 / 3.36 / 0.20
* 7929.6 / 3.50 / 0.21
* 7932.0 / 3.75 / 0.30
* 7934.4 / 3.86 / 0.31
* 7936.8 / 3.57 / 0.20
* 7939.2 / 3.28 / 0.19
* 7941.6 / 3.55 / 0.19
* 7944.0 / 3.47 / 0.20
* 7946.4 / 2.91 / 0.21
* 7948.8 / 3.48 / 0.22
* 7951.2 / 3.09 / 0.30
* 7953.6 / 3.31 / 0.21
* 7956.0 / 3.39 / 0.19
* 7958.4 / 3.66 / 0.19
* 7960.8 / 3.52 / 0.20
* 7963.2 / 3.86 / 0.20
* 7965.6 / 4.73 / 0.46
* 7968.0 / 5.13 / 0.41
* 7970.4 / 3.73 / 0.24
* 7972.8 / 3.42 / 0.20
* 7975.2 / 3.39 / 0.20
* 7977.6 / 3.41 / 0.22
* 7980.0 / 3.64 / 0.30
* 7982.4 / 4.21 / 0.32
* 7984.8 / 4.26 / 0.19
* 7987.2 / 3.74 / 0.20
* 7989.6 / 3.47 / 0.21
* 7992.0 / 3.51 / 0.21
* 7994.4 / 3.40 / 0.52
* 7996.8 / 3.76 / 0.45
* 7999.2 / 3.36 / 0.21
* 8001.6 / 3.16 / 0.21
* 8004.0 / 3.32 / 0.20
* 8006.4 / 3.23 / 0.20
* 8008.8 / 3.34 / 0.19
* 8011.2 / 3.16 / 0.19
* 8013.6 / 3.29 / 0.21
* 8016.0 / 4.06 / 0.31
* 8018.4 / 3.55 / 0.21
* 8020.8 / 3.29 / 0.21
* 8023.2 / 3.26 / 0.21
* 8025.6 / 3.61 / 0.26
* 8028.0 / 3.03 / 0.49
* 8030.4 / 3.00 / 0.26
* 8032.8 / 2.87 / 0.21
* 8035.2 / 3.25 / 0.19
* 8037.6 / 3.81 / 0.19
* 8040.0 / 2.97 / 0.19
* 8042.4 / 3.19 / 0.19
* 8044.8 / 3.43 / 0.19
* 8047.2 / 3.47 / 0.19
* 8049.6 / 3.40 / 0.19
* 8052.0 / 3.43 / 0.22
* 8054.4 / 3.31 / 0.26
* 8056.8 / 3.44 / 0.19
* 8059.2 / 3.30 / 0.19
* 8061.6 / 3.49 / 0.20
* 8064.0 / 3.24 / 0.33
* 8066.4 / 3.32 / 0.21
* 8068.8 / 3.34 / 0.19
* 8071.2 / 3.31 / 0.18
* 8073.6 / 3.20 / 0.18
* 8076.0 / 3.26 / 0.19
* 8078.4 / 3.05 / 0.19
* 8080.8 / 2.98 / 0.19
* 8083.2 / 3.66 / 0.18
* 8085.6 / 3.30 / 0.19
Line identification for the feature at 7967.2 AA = [S II] 6716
